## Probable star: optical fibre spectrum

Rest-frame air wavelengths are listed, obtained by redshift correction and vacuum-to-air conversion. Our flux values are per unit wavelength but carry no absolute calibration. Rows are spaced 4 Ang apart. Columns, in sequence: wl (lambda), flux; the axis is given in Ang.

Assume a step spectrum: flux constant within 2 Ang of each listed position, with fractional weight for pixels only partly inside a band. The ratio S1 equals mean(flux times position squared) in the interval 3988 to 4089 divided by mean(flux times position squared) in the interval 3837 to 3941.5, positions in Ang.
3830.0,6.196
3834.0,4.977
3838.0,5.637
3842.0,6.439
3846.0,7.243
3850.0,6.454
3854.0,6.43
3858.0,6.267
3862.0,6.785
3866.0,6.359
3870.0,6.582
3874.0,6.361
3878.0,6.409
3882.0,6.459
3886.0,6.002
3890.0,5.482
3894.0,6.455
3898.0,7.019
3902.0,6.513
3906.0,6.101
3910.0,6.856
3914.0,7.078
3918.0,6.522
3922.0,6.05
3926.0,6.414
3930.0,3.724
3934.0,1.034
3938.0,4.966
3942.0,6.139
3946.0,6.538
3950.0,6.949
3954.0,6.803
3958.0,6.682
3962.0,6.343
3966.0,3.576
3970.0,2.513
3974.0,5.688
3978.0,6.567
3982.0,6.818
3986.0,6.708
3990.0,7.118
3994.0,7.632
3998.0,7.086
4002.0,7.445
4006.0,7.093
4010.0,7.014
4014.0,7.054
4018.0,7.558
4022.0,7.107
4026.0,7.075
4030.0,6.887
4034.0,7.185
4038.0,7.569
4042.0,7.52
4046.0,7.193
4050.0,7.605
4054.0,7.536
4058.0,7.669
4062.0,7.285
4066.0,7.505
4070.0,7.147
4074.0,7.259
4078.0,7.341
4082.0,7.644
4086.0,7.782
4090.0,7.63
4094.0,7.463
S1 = 1.3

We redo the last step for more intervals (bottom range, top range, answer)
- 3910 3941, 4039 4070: 1.51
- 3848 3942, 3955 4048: 1.17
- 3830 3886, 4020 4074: 1.28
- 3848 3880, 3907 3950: 0.90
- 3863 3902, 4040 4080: 1.27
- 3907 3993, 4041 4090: 1.36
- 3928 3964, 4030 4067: 1.43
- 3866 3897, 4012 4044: 1.24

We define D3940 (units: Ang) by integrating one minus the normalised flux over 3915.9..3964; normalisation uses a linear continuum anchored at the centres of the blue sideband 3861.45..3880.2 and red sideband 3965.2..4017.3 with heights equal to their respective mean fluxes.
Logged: 5.7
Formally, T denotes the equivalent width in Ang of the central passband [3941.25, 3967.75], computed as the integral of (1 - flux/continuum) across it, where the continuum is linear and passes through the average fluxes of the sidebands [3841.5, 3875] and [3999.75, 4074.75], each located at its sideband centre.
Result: 3.0 Ang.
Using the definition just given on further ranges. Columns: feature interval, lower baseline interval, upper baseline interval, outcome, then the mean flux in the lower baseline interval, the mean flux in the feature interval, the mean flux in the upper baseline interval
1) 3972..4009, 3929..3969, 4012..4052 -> -3.8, 5.25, 6.91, 7.28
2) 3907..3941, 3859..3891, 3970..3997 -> 5.4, 6.33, 5.38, 6.45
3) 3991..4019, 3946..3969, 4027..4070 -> -2.3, 5.96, 7.25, 7.38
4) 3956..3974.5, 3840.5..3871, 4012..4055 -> 5.6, 6.57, 4.9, 7.29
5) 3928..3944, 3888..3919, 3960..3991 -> 5.6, 6.5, 3.97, 5.62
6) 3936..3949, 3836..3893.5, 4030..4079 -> 1.6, 6.35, 5.96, 7.38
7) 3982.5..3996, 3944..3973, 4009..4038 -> -1.6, 5.63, 7.12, 7.16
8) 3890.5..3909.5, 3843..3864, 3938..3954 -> 0.1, 6.63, 6.47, 6.38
